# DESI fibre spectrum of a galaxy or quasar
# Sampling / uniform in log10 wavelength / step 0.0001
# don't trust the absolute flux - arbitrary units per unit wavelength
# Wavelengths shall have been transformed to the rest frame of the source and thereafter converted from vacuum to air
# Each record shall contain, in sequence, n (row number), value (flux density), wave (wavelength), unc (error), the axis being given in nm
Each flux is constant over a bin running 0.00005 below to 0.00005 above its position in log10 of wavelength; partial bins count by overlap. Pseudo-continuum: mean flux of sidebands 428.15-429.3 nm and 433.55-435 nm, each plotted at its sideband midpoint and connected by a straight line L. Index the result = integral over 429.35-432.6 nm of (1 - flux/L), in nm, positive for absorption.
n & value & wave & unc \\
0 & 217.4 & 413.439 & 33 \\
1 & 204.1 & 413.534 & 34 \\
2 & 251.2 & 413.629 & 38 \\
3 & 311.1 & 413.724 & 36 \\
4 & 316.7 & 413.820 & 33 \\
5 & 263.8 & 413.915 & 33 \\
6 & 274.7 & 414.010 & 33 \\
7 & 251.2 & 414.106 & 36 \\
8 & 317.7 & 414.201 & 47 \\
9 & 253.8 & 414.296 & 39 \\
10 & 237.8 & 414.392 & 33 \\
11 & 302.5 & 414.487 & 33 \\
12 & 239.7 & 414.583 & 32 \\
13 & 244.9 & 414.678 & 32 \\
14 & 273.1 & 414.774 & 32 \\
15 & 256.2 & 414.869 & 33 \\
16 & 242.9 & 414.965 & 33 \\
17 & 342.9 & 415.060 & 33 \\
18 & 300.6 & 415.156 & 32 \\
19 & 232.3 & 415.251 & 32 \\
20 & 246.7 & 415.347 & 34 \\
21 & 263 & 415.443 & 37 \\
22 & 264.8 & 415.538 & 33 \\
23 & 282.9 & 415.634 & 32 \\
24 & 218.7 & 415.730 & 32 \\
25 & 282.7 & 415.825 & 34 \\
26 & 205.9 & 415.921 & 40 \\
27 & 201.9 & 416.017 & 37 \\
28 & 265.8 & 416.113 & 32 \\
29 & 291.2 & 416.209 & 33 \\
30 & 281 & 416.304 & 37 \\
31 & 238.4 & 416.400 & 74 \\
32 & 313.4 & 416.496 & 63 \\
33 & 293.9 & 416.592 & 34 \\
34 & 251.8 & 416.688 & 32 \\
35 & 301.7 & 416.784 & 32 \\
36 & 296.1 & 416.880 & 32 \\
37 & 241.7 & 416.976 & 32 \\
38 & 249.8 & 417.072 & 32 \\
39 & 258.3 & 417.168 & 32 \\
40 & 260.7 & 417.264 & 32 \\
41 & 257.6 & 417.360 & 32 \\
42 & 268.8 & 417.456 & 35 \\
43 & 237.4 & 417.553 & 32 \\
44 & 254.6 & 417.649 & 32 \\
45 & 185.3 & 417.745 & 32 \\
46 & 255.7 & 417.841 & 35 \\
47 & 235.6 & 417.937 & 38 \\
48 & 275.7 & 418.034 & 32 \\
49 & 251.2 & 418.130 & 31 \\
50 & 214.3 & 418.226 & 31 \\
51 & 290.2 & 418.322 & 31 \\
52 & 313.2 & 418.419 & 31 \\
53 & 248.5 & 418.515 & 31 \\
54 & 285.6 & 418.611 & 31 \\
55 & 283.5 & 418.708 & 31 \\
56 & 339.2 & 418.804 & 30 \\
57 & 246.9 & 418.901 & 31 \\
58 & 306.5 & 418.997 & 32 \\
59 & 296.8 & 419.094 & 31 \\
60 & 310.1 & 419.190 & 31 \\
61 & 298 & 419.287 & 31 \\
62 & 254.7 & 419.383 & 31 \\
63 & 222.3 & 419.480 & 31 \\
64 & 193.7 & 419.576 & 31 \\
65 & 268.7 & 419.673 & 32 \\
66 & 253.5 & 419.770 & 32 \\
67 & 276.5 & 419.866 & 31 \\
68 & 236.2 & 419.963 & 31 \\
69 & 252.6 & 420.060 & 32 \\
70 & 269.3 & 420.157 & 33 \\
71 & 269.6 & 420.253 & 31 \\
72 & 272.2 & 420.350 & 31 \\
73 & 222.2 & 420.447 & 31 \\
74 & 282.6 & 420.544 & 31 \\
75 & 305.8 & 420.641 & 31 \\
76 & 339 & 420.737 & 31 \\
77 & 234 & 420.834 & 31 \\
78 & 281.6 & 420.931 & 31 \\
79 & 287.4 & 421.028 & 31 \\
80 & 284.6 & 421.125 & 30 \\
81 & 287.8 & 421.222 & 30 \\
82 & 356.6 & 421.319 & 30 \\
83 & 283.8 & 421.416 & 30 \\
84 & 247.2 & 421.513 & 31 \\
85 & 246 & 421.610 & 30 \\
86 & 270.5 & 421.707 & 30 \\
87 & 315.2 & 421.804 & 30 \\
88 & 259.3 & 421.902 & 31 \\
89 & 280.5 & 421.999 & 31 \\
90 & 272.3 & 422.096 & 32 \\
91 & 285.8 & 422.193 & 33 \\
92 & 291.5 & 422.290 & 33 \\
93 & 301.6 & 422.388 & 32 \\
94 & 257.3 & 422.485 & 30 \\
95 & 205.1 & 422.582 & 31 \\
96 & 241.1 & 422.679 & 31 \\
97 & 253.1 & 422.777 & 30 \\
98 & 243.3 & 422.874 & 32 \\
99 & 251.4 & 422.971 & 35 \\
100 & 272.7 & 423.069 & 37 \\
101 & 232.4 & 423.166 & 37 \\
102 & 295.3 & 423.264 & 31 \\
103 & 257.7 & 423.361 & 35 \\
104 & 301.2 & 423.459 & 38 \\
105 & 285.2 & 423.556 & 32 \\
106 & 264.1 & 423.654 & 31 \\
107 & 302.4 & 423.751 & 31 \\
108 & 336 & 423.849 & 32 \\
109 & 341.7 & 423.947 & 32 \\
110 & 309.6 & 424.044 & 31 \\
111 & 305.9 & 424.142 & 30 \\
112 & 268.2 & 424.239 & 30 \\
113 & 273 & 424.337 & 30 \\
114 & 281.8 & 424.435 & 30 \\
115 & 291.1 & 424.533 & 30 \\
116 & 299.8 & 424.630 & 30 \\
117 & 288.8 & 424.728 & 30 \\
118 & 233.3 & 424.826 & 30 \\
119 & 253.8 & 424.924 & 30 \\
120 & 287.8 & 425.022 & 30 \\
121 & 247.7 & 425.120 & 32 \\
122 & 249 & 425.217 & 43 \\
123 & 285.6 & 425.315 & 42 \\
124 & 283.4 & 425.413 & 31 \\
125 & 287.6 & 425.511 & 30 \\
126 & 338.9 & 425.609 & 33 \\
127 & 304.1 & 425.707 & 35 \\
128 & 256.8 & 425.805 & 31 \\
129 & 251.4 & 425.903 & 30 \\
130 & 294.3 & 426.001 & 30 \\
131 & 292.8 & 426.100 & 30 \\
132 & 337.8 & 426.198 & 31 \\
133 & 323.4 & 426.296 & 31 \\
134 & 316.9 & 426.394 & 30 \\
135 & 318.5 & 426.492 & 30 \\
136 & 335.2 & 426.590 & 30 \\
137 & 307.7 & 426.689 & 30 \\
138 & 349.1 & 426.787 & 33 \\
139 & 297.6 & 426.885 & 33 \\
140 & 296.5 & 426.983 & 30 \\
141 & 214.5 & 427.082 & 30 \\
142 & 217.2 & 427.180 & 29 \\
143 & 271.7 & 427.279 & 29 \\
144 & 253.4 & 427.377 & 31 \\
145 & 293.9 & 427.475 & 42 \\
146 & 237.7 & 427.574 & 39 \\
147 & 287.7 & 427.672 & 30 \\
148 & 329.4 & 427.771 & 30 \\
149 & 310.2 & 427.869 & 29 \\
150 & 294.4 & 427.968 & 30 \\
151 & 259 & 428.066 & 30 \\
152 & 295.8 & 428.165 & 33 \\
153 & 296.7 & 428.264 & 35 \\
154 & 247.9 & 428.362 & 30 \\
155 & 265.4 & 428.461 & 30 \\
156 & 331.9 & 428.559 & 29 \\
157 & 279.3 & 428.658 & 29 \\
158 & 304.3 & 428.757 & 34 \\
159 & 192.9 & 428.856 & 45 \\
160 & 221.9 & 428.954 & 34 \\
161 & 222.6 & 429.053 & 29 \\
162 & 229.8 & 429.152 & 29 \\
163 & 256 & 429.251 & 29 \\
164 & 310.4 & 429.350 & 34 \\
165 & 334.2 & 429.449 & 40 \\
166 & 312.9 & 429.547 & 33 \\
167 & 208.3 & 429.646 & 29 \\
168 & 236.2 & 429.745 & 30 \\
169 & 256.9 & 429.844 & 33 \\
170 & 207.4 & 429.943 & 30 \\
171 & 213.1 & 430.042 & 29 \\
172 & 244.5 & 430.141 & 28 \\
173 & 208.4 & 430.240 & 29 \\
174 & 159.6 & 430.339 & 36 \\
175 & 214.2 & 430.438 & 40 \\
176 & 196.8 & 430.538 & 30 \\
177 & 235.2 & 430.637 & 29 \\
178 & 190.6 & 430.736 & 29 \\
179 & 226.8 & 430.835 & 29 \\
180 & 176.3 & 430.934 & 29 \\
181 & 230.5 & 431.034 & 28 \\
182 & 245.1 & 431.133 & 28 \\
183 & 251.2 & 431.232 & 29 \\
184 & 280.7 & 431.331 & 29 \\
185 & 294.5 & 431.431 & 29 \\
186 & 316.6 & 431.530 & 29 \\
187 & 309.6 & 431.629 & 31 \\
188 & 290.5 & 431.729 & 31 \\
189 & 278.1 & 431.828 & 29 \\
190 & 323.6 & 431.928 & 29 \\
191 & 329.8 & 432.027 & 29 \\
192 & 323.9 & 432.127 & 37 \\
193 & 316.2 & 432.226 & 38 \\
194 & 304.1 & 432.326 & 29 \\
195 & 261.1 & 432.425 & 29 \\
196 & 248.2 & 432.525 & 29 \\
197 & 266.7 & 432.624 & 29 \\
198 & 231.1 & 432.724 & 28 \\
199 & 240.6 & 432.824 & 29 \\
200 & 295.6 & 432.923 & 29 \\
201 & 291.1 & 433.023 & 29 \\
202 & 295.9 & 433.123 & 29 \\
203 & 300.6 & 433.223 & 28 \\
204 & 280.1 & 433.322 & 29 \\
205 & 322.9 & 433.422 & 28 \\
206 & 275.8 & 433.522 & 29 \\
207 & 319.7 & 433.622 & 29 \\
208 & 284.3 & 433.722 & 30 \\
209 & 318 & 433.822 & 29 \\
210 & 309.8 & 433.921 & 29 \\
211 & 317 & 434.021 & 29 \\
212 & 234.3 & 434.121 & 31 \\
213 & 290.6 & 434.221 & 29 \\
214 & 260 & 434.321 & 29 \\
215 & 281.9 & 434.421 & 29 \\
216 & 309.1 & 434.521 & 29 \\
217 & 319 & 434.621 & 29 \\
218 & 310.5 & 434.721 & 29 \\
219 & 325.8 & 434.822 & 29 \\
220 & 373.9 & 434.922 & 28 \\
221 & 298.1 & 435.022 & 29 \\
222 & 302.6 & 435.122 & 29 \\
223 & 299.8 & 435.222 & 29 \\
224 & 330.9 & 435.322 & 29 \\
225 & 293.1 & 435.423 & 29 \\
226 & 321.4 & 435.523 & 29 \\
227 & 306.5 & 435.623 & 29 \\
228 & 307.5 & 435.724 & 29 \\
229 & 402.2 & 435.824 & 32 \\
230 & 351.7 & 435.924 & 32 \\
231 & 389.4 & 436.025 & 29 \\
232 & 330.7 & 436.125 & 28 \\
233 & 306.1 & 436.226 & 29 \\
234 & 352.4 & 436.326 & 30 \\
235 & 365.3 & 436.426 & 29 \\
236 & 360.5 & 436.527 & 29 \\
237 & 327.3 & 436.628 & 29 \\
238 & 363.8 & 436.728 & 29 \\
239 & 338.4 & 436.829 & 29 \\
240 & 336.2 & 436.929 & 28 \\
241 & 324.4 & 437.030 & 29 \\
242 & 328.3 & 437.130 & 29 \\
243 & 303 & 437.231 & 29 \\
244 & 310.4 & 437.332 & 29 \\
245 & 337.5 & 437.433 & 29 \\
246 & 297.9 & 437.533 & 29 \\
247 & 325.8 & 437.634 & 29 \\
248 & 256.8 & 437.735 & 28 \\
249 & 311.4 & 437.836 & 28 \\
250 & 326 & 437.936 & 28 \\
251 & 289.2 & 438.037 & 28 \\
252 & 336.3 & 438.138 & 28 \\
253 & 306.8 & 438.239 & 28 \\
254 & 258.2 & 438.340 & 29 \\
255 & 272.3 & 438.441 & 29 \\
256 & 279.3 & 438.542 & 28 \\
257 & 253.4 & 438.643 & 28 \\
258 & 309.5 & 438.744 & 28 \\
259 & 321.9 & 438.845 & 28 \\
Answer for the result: 0.24 nm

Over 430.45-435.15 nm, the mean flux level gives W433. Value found 282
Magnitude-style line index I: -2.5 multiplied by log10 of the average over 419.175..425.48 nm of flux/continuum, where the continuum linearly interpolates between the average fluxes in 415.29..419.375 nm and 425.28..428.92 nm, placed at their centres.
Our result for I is 0.01 mag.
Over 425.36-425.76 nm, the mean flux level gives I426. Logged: 303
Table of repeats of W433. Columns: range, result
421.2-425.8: 279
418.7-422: 275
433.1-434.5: 293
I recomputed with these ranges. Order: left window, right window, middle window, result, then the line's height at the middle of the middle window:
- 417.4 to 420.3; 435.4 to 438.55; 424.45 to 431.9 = 0.09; 294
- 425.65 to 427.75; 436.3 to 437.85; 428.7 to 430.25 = 0.20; 299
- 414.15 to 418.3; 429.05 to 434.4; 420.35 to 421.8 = -0.08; 262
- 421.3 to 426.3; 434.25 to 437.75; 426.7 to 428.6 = 0.05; 294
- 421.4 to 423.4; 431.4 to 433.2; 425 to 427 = -0.09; 274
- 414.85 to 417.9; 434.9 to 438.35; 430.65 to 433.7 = 0.13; 311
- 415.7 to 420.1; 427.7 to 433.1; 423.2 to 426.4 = -0.10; 263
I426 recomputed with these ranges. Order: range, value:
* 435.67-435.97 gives 353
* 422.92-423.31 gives 262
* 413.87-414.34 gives 273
